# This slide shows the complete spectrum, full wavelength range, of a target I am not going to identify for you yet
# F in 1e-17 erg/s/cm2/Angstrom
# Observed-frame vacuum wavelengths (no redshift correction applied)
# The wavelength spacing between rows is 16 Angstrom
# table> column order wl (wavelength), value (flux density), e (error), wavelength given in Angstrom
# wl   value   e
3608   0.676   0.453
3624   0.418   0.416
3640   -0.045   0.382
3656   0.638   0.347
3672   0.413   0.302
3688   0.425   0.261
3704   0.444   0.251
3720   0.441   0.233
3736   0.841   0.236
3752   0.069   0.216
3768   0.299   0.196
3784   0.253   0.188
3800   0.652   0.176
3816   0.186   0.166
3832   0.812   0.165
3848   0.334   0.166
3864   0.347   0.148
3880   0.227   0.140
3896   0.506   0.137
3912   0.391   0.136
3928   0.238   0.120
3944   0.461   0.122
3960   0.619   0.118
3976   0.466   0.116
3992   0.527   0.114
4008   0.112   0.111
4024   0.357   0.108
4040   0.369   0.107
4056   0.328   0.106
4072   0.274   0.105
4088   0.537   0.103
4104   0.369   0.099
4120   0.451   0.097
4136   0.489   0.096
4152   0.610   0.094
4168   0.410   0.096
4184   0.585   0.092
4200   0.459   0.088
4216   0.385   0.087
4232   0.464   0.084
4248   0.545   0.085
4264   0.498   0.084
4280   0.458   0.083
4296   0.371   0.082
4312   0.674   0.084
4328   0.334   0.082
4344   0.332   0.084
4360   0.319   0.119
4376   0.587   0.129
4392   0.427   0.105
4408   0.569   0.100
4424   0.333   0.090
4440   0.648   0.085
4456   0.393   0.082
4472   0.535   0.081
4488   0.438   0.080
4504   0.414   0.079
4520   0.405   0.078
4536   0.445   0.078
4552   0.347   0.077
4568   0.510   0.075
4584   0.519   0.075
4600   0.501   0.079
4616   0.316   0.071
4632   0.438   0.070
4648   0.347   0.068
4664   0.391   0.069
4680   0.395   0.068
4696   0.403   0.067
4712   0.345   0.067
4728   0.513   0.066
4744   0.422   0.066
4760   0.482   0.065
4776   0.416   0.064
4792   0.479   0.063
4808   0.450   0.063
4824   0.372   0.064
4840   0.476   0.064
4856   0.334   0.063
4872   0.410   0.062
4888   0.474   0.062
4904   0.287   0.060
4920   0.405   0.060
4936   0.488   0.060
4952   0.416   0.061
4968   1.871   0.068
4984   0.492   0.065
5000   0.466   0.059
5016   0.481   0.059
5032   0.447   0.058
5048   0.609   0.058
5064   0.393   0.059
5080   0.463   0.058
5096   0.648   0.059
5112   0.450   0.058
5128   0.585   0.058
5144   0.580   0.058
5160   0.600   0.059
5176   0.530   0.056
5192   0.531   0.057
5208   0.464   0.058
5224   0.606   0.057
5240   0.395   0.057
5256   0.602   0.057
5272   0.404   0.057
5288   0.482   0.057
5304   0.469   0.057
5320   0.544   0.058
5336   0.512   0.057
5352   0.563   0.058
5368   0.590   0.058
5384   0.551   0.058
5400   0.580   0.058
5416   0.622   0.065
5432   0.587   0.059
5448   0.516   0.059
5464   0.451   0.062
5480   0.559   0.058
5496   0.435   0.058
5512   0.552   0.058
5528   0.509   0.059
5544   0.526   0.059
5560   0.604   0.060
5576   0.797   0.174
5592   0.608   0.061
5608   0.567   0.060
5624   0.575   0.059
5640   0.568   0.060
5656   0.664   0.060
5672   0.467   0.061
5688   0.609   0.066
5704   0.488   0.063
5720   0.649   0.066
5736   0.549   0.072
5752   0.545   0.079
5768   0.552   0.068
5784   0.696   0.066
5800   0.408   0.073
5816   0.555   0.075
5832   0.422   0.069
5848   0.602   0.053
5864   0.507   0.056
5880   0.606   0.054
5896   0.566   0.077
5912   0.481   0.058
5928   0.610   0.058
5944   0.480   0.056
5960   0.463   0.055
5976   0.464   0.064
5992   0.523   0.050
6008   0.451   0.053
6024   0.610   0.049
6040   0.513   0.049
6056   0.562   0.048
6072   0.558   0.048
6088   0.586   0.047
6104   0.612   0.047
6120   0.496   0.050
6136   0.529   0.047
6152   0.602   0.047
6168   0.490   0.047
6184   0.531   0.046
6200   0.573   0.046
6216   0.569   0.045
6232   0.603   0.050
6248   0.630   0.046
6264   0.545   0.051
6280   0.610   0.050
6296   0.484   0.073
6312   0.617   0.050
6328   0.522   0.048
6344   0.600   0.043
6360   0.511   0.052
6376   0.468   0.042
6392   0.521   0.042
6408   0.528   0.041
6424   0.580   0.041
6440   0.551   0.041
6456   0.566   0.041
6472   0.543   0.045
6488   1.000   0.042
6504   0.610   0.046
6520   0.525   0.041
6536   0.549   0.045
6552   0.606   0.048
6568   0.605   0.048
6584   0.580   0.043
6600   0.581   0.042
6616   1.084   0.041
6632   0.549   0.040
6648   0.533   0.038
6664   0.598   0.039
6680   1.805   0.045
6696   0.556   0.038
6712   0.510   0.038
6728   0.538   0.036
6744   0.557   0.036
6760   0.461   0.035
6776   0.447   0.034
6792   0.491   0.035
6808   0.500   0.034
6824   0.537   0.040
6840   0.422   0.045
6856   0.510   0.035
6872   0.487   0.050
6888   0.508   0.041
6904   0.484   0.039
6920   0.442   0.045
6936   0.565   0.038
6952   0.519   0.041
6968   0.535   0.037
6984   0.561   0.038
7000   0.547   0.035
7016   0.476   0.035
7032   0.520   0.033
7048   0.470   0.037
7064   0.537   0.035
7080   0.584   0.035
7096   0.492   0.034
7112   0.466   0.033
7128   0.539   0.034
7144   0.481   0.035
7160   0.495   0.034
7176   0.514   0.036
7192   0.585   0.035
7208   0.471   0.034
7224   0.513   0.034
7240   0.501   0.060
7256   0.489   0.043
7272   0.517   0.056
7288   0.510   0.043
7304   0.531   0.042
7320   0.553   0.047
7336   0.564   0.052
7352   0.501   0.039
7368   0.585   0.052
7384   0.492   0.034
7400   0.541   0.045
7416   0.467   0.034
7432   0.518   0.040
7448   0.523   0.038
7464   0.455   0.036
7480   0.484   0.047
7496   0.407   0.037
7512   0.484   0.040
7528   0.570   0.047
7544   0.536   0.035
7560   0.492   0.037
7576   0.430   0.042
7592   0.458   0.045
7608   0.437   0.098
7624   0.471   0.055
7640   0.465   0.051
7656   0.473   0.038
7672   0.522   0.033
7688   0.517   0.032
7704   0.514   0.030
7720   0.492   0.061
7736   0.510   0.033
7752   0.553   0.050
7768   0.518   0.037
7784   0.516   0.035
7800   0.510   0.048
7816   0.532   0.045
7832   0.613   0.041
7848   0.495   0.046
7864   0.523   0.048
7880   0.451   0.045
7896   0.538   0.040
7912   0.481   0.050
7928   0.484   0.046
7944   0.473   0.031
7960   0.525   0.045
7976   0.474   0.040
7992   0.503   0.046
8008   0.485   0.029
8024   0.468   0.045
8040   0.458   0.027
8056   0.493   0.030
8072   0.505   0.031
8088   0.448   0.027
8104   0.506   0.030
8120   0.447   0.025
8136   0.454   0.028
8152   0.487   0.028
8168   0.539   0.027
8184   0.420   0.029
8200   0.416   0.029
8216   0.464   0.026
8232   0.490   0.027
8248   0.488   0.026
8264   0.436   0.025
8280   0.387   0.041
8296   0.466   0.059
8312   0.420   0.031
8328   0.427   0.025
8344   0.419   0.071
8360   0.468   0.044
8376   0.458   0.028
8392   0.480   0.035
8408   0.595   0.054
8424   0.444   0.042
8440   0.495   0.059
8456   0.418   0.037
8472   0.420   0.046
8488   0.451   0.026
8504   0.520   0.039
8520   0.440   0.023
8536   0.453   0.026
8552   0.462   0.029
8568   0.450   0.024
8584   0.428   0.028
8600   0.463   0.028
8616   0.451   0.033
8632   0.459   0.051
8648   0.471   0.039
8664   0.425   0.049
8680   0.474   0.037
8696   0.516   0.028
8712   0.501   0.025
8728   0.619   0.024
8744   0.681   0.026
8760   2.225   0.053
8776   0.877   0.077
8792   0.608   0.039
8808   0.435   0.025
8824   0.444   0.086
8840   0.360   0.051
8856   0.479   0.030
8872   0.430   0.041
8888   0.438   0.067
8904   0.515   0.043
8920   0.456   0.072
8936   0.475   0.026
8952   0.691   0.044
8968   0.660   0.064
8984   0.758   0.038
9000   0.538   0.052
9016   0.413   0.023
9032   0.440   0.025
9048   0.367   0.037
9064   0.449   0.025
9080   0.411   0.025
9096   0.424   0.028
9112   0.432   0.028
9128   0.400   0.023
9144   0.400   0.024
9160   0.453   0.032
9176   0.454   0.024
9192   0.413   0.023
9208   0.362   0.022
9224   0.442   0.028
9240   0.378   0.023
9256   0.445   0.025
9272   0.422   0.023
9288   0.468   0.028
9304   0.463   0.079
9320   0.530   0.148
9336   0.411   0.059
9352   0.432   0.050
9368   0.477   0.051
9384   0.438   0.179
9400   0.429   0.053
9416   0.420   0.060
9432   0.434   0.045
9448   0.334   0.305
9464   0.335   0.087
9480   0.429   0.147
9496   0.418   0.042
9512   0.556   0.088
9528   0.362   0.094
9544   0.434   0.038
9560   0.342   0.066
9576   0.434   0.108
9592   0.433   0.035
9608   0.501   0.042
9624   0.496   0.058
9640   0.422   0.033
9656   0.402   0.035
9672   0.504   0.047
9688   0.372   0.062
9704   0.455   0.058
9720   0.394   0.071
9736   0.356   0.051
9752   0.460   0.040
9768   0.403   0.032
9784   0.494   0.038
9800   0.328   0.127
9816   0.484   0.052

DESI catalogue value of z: 0.334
